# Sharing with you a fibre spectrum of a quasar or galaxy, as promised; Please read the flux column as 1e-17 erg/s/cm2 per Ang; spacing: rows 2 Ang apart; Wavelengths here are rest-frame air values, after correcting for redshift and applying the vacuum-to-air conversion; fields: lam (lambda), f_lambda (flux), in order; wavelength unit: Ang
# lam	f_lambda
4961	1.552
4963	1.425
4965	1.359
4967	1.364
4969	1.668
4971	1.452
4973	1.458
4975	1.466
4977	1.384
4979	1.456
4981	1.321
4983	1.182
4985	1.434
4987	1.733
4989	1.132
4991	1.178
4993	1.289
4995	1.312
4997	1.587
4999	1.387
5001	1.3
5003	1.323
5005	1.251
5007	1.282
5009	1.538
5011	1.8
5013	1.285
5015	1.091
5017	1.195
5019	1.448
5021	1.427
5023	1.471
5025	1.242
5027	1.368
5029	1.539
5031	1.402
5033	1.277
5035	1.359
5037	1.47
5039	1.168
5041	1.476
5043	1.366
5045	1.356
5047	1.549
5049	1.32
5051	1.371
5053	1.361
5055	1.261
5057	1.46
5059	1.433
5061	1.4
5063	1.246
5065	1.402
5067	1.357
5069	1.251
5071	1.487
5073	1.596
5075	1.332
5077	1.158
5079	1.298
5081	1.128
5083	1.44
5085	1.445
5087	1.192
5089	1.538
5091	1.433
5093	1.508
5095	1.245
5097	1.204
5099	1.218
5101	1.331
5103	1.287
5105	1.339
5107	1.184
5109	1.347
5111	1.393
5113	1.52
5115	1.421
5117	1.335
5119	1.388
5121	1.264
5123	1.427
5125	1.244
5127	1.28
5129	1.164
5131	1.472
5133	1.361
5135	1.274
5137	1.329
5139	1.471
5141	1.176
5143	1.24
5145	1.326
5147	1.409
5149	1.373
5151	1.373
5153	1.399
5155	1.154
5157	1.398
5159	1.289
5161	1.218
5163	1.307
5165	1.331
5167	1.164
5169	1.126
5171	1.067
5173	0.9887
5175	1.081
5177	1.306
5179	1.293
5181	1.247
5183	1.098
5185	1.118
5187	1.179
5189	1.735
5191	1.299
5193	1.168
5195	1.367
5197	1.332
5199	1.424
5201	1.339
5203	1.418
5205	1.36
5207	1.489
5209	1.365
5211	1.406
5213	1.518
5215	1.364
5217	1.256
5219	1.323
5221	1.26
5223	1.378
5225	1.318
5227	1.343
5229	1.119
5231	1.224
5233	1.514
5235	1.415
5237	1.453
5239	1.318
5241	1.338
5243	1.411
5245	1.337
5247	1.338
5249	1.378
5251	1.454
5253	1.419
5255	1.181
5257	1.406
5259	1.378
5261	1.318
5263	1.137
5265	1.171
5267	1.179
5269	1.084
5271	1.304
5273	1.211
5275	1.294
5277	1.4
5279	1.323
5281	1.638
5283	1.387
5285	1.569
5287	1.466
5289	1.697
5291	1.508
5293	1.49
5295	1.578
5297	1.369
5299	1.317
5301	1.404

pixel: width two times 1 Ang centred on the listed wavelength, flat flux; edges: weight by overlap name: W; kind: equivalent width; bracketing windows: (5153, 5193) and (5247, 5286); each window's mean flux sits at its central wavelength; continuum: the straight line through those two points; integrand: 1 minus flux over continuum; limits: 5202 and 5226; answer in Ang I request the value -1.81 Ang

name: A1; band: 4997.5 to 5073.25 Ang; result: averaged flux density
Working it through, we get 1.38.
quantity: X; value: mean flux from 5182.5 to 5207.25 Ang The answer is 1.33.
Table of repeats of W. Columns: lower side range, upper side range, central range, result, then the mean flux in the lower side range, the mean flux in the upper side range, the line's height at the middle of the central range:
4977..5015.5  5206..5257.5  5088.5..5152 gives 1.1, 1.37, 1.36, 1.36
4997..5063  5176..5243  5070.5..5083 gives 0.3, 1.38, 1.34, 1.37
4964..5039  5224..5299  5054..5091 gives 0.5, 1.38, 1.36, 1.38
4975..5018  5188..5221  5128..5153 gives 0.7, 1.36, 1.38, 1.37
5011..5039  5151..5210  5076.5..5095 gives -0.3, 1.36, 1.28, 1.33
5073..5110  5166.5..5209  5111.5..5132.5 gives -0.8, 1.32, 1.27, 1.3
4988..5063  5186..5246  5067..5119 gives 0.6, 1.36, 1.36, 1.36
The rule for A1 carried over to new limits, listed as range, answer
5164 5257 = 1.31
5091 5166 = 1.33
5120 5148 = 1.32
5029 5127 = 1.36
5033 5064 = 1.37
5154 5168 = 1.27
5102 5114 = 1.34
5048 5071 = 1.36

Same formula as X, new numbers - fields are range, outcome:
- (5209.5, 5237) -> 1.35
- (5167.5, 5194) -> 1.21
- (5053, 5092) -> 1.36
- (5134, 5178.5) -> 1.26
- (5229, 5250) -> 1.36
